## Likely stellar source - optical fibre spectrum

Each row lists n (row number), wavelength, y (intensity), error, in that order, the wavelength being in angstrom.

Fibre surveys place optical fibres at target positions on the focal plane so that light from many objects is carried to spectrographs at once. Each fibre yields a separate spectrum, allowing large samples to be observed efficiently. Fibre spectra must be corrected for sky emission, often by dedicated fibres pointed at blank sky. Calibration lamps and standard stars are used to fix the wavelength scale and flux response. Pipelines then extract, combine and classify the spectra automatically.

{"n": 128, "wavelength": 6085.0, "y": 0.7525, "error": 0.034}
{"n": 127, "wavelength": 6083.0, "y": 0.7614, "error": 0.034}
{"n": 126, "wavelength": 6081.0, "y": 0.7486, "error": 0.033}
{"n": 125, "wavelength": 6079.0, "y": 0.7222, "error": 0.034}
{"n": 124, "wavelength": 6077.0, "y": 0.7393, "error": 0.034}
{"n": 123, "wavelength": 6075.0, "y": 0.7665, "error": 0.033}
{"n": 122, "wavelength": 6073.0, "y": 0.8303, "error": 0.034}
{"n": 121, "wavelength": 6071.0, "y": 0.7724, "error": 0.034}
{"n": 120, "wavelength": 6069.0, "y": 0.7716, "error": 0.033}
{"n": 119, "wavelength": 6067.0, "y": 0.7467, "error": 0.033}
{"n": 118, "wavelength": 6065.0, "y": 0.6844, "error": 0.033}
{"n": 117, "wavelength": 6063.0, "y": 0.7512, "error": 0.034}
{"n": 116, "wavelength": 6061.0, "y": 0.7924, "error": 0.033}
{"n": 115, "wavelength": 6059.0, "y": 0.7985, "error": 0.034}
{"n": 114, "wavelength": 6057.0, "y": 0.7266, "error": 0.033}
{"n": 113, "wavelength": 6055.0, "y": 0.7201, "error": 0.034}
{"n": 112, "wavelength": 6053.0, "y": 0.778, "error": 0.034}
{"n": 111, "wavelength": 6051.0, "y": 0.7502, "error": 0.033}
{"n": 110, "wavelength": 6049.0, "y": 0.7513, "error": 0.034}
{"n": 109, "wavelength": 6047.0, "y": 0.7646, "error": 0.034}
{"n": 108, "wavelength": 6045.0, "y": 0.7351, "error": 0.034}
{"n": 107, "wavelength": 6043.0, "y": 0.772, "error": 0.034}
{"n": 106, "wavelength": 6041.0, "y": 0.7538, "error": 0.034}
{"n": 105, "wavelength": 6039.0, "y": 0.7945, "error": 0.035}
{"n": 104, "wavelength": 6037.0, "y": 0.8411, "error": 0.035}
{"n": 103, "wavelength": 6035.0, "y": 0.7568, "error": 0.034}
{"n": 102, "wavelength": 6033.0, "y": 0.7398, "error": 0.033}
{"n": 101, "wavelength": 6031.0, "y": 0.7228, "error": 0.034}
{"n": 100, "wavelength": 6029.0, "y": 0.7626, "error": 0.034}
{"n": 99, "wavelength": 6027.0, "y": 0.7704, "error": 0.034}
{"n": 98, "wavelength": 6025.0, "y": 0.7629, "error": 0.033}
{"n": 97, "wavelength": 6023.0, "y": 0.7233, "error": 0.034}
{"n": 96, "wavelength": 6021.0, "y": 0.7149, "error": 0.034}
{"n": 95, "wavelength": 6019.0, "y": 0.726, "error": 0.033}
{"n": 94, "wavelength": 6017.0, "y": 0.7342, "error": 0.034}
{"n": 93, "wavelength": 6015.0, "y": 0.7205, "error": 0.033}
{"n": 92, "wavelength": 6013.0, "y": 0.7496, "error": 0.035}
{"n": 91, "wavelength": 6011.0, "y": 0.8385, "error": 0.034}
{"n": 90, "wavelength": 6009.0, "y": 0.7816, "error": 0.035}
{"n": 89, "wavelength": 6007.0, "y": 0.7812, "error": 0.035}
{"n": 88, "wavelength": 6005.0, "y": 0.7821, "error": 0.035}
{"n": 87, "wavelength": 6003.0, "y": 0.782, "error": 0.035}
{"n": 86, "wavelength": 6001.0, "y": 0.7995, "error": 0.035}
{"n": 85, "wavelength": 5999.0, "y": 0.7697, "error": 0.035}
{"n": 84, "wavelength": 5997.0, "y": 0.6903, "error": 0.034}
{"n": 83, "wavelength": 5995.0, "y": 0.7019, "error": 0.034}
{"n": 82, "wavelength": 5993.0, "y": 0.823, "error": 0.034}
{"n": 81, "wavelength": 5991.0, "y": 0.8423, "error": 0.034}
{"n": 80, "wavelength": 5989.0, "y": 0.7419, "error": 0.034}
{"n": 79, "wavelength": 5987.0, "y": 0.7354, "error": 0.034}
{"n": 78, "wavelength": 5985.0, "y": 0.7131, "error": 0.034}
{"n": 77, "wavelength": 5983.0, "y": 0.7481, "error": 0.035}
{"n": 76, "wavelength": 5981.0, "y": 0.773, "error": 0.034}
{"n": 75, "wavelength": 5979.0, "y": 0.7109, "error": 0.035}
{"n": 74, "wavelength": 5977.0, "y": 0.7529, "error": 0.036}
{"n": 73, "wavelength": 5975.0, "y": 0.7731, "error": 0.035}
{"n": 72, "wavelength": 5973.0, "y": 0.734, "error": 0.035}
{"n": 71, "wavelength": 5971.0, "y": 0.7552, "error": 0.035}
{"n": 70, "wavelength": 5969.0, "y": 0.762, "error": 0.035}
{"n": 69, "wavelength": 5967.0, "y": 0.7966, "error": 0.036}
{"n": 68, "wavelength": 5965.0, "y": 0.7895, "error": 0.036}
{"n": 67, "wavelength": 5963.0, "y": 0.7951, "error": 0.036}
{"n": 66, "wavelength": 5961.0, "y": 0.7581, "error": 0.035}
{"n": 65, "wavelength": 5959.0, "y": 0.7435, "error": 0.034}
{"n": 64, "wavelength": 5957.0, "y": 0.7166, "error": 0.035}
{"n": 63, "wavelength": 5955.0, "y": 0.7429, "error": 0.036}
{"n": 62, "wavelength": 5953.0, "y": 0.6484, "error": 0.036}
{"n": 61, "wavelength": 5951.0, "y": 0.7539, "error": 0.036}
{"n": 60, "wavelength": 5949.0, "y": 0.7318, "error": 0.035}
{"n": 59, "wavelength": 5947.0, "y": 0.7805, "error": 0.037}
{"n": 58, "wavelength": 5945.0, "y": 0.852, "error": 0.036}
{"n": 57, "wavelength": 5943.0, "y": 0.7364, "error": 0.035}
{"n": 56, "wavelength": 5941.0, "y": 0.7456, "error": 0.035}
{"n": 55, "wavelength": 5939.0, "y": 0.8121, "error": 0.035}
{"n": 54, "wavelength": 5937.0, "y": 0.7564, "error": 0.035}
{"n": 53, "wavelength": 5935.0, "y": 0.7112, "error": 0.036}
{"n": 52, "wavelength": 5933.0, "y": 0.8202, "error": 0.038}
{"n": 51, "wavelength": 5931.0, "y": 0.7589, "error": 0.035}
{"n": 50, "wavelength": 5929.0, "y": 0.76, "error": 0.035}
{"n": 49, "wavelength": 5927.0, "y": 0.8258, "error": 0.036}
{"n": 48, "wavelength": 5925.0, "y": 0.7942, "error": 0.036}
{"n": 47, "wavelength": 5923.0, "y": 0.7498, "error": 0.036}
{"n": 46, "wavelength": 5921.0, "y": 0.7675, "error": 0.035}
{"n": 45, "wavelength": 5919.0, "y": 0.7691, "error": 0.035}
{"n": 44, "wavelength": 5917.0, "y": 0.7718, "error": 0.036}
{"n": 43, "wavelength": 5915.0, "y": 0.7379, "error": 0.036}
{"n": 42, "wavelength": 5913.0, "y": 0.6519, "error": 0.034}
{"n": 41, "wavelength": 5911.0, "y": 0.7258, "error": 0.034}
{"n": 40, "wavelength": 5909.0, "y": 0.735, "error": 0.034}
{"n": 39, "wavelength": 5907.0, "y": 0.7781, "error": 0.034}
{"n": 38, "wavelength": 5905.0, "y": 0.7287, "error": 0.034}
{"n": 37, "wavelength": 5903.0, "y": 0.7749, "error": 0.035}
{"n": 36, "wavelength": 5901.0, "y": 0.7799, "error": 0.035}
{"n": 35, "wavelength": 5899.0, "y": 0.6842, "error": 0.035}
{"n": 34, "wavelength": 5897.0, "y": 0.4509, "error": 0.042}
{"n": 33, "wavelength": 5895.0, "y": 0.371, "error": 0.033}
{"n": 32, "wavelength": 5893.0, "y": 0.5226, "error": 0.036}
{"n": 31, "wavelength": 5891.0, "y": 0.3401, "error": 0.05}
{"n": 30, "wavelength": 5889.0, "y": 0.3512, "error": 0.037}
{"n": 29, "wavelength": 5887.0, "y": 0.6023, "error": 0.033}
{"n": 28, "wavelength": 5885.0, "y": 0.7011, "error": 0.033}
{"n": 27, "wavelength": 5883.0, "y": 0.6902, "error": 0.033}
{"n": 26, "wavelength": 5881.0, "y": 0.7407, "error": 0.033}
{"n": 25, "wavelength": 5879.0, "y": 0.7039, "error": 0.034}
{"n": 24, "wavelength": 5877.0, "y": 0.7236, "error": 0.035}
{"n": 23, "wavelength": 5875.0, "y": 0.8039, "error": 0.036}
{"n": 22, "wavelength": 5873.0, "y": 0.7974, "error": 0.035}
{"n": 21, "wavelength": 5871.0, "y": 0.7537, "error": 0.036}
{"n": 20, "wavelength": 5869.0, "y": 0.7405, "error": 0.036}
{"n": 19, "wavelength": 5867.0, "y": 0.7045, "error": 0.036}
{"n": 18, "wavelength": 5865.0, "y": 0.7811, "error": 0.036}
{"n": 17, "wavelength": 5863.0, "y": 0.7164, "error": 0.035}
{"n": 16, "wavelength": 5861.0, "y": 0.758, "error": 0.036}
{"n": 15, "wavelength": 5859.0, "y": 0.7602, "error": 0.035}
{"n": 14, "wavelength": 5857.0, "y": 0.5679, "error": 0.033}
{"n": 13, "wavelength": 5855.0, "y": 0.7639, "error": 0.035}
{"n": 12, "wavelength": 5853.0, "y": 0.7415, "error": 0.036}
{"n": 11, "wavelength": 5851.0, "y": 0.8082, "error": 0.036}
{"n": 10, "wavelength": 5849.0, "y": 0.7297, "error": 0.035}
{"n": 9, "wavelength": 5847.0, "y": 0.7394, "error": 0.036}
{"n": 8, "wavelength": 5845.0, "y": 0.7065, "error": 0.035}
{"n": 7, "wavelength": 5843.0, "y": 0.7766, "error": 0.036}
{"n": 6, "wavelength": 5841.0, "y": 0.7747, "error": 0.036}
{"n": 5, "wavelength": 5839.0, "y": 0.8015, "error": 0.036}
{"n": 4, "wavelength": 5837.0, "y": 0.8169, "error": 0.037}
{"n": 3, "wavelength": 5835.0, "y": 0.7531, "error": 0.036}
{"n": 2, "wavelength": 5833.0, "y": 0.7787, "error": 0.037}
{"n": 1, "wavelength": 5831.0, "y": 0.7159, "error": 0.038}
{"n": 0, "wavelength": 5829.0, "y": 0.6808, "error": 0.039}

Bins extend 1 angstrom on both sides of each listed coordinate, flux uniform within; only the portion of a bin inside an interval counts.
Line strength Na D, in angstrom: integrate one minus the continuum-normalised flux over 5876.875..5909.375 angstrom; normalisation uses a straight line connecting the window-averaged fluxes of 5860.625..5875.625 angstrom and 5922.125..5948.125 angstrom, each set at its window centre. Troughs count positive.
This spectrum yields 6.0 angstrom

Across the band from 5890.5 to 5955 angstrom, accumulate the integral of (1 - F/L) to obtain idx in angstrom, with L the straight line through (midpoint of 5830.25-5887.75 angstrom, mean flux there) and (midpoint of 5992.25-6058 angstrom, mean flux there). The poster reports 2.6 angstrom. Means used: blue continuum 0.74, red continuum 0.758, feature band 0.717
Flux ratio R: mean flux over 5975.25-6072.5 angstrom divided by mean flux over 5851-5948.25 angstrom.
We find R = 1.07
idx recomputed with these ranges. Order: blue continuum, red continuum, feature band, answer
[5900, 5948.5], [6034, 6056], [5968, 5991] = 0.4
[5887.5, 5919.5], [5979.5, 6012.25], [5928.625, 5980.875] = -3.7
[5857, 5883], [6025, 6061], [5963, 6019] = -0.5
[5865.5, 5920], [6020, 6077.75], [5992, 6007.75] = -0.7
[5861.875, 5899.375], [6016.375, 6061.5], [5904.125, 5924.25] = -2.3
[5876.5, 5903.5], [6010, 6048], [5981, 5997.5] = -1.0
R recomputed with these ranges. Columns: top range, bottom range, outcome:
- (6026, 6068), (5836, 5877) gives 1.01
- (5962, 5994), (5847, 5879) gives 1.03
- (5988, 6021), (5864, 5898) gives 1.21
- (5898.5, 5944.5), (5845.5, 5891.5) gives 1.08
